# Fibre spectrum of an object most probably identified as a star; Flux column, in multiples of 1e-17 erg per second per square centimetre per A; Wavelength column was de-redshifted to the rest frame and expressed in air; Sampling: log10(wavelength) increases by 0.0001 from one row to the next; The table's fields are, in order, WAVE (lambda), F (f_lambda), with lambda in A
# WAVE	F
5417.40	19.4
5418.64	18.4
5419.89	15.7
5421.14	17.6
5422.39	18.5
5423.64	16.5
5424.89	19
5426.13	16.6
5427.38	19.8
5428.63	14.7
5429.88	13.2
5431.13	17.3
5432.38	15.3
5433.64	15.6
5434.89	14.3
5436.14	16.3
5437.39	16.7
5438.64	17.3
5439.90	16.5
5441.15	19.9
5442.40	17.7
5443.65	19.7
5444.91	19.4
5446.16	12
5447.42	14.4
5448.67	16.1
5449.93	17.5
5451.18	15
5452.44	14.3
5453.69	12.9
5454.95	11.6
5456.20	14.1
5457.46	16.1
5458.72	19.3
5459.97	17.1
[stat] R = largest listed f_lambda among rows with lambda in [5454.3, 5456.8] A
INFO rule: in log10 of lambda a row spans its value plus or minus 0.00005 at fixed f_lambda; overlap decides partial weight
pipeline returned 14.1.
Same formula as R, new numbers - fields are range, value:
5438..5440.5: 17.3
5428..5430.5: 14.7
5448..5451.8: 17.5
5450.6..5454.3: 15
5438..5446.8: 19.9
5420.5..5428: 19.8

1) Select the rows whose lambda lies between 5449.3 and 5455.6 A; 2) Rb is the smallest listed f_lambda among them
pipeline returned 11.6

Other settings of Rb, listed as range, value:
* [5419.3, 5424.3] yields 15.7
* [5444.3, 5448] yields 12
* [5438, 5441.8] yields 16.5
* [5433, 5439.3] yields 14.3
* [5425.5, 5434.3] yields 13.2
